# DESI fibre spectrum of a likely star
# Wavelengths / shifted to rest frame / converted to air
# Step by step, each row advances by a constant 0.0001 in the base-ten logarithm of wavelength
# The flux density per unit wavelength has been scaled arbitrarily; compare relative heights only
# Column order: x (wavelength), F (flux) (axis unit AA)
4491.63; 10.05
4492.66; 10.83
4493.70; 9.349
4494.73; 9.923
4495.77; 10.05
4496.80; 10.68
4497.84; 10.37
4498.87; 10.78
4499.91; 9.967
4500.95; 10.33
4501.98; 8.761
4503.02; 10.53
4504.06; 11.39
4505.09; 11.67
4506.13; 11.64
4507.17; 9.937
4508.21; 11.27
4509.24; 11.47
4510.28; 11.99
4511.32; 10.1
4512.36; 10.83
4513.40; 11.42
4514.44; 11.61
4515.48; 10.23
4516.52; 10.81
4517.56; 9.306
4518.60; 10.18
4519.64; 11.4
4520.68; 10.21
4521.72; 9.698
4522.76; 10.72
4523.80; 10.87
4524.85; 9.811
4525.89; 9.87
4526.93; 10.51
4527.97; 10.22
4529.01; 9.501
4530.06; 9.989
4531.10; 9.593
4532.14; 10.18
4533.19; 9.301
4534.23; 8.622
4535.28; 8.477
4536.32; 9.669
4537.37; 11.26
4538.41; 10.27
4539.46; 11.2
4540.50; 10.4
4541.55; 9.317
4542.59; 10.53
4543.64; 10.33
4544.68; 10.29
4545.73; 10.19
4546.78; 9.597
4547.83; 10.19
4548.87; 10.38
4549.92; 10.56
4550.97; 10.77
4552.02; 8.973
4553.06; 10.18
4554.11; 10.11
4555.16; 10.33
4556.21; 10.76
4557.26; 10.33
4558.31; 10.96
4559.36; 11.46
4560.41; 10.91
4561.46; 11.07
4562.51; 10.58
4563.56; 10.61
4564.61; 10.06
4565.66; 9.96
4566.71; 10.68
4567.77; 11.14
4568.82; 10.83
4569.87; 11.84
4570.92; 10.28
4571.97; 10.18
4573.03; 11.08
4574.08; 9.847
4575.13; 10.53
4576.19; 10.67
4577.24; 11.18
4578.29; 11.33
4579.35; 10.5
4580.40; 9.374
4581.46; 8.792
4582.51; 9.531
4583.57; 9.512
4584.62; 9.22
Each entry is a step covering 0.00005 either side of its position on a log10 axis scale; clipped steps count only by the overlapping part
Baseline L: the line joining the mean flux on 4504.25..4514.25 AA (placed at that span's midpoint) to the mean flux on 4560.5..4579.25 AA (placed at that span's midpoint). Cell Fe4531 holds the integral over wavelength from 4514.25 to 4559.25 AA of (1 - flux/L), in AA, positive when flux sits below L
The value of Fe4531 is 3.2 AA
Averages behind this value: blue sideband 11.2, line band 10.2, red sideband 10.7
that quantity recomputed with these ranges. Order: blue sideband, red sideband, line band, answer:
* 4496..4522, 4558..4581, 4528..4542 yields 1.1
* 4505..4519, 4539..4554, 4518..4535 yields 0.9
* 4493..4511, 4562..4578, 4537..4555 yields 0.6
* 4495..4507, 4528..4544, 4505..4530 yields -0.9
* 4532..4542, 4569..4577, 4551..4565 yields -0.2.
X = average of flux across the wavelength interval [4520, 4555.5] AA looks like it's 10.1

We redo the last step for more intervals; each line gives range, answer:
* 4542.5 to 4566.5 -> 10.4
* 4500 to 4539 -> 10.4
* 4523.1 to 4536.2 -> 9.75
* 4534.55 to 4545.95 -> 10.1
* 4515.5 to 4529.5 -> 10.2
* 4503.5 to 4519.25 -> 10.9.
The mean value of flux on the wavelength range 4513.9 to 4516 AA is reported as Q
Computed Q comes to 10.9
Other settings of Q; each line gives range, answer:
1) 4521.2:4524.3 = 10.4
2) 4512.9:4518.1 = 10.7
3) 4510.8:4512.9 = 10.5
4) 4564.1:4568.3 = 10.5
